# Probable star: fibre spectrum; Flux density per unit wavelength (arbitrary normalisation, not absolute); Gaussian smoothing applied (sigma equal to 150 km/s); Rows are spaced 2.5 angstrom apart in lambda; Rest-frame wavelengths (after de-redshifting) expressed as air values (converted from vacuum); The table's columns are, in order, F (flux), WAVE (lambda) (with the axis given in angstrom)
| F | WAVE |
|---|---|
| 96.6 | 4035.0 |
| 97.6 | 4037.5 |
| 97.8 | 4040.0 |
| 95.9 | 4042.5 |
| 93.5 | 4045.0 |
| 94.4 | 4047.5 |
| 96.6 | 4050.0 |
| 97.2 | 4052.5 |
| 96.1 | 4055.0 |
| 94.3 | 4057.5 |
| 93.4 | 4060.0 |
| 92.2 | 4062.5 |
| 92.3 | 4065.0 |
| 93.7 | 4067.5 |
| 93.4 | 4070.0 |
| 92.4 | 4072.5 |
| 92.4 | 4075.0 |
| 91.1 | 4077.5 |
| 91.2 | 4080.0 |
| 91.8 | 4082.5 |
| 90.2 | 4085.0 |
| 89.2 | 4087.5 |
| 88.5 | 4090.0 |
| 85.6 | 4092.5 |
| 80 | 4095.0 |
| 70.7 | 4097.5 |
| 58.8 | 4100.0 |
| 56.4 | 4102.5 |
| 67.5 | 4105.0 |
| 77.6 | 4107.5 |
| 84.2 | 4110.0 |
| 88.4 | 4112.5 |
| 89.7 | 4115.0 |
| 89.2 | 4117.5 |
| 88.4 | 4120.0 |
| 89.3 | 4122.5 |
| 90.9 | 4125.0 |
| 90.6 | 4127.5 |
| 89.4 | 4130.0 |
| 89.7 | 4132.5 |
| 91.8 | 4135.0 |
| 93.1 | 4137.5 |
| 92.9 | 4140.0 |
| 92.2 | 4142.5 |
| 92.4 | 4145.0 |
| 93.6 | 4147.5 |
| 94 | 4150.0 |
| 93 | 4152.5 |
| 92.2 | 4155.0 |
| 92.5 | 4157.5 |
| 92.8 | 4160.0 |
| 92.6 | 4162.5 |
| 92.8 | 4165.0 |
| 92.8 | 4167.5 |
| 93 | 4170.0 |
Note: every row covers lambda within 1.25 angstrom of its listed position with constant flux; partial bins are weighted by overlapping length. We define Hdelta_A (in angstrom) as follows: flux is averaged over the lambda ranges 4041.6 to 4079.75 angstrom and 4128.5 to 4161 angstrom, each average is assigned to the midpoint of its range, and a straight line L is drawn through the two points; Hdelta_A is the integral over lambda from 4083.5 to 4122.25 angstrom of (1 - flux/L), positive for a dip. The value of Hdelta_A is 5.2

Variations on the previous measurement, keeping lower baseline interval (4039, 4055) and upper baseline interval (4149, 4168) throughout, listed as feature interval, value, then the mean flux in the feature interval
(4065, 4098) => 2.1 angstrom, 89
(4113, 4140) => 1.0 angstrom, 90.3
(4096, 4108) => 3.6 angstrom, 65.8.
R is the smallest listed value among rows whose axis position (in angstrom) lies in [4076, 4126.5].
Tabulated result 56.4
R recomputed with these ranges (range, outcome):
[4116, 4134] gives 88.4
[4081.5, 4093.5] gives 85.6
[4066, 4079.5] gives 91.1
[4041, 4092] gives 88.5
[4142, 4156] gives 92.2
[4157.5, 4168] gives 92.5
